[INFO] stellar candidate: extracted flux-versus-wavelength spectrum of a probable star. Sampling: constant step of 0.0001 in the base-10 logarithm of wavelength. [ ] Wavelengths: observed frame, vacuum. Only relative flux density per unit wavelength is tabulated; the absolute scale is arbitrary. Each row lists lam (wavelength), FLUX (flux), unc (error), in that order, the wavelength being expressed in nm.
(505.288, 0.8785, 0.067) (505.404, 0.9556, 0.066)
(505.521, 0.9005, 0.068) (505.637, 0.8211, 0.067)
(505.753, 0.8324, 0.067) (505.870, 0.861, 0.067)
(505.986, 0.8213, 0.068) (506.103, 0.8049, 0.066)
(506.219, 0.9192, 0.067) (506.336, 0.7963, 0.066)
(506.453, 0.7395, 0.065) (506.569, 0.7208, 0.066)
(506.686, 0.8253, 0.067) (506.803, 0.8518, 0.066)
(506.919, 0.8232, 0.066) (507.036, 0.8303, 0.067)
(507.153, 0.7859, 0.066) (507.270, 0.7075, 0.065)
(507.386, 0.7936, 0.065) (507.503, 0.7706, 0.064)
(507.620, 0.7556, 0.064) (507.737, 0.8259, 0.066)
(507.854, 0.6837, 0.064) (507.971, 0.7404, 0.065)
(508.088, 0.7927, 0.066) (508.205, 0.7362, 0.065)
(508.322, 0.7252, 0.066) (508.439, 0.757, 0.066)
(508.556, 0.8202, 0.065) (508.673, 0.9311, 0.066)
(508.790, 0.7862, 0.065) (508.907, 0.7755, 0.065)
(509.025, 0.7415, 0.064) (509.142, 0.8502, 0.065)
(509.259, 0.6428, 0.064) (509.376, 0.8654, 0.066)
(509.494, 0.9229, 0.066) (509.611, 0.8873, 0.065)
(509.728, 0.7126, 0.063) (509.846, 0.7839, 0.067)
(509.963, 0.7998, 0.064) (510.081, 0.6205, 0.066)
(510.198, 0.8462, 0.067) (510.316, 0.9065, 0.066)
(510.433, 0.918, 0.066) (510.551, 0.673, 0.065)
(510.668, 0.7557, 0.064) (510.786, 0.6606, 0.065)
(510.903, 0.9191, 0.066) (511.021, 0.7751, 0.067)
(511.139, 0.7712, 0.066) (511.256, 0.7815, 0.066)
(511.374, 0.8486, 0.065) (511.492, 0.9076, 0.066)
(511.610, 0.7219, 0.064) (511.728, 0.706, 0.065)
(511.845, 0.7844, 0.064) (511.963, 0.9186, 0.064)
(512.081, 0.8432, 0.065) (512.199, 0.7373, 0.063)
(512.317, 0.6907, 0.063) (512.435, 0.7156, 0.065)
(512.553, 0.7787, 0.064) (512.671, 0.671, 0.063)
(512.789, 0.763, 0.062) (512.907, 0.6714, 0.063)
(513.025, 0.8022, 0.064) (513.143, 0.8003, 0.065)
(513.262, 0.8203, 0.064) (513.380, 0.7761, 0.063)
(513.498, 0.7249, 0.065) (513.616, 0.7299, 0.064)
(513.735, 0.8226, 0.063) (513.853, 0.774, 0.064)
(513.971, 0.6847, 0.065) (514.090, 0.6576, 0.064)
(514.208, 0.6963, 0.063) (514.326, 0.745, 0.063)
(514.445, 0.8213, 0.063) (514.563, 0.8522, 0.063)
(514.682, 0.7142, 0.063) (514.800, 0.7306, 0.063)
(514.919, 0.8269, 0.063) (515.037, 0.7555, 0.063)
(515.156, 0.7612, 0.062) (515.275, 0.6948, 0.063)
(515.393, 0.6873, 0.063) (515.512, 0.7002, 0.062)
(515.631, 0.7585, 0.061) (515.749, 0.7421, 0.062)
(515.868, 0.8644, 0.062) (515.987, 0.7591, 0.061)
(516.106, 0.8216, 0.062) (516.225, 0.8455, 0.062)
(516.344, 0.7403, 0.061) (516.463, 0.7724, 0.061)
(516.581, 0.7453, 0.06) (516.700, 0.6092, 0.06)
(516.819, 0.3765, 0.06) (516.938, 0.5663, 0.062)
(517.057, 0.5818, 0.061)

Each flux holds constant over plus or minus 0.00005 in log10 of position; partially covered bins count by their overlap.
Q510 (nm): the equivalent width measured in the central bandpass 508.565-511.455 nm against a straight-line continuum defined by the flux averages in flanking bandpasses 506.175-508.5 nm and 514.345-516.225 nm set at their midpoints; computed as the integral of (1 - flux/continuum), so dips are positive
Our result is -0.095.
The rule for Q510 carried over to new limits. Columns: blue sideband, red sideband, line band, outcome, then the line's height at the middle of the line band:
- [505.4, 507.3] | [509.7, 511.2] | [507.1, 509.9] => 0.06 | 0.8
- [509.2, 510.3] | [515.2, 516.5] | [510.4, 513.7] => 0.03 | 0.78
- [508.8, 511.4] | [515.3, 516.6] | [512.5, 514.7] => 0.07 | 0.777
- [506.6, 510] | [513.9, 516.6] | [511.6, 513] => 0.03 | 0.77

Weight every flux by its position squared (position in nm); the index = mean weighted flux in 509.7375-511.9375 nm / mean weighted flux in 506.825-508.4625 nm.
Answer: 1.04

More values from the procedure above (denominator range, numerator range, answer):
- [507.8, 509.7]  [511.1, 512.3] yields 1.02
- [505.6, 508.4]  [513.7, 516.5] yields 0.99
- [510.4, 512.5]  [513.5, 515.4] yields 0.97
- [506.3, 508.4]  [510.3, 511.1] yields 1.04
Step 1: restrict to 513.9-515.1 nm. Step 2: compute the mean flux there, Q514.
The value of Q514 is 0.749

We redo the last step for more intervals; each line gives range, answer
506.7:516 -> 0.775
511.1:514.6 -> 0.767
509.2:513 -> 0.782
